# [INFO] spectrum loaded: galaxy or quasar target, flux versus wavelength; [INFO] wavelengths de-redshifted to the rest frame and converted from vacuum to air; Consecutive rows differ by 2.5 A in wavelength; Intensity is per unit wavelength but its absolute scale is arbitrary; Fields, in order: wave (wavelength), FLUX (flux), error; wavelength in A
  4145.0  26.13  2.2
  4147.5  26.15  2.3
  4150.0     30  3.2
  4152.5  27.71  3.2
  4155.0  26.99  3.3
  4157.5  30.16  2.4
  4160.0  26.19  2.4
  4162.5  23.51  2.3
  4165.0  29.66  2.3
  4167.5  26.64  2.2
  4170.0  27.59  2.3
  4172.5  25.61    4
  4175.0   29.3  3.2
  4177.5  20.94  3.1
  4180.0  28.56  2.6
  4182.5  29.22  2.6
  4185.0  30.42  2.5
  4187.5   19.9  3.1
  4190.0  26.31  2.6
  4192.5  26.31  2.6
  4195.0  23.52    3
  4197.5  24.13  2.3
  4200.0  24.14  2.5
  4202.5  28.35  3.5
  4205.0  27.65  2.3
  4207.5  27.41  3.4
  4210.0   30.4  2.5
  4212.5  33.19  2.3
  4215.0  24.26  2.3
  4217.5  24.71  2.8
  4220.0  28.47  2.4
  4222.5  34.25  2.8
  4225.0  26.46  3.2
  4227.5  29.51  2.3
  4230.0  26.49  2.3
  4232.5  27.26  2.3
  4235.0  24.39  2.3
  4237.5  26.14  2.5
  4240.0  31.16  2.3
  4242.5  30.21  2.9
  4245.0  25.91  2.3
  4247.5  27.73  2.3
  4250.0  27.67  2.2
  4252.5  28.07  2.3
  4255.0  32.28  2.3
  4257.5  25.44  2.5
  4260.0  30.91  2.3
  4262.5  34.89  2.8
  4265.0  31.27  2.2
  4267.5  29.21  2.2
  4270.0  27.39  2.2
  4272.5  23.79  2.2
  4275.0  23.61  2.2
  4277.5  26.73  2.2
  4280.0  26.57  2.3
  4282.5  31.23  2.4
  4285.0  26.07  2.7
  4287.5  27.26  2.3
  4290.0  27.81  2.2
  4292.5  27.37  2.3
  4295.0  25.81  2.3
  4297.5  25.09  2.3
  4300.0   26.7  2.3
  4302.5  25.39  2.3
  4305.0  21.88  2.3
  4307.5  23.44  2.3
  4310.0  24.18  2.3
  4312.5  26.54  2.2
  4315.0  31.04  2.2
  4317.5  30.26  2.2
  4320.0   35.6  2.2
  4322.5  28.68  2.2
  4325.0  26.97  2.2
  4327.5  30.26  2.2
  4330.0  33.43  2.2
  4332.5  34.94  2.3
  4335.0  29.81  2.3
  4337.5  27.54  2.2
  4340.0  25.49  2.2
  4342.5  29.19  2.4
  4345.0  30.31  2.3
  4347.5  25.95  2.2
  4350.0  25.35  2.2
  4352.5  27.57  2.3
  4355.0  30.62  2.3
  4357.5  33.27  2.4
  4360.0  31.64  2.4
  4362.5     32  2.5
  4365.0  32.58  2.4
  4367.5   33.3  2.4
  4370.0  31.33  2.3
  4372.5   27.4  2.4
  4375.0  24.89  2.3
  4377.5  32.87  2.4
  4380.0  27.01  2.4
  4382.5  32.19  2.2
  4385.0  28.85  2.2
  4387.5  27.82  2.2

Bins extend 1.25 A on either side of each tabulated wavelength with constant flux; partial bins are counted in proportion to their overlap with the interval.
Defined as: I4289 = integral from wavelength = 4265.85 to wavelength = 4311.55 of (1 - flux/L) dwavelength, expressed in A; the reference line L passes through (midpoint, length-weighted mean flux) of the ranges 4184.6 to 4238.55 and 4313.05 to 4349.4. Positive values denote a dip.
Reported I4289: 4.19 A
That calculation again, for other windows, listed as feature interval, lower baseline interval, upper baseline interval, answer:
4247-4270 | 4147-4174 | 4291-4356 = -1.57 A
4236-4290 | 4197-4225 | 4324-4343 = 0.89 A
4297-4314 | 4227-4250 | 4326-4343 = 2.61 A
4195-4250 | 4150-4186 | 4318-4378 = 1.09 A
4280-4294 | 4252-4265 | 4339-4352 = 0.81 A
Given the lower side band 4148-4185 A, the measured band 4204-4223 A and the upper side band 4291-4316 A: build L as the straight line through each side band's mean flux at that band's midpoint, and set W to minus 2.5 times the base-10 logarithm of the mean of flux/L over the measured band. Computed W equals -0.07 mag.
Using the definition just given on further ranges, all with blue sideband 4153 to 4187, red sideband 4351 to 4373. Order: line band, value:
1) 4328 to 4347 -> 0.02 mag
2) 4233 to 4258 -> 0.03 mag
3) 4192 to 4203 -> 0.11 mag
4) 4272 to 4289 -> 0.11 mag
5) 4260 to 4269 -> -0.09 mag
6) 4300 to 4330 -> 0.09 mag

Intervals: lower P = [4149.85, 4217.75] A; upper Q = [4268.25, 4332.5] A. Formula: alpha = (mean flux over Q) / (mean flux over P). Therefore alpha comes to 1.02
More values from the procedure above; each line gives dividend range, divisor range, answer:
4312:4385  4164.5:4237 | 1.11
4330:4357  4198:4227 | 1.03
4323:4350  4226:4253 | 1.05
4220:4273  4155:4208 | 1.08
